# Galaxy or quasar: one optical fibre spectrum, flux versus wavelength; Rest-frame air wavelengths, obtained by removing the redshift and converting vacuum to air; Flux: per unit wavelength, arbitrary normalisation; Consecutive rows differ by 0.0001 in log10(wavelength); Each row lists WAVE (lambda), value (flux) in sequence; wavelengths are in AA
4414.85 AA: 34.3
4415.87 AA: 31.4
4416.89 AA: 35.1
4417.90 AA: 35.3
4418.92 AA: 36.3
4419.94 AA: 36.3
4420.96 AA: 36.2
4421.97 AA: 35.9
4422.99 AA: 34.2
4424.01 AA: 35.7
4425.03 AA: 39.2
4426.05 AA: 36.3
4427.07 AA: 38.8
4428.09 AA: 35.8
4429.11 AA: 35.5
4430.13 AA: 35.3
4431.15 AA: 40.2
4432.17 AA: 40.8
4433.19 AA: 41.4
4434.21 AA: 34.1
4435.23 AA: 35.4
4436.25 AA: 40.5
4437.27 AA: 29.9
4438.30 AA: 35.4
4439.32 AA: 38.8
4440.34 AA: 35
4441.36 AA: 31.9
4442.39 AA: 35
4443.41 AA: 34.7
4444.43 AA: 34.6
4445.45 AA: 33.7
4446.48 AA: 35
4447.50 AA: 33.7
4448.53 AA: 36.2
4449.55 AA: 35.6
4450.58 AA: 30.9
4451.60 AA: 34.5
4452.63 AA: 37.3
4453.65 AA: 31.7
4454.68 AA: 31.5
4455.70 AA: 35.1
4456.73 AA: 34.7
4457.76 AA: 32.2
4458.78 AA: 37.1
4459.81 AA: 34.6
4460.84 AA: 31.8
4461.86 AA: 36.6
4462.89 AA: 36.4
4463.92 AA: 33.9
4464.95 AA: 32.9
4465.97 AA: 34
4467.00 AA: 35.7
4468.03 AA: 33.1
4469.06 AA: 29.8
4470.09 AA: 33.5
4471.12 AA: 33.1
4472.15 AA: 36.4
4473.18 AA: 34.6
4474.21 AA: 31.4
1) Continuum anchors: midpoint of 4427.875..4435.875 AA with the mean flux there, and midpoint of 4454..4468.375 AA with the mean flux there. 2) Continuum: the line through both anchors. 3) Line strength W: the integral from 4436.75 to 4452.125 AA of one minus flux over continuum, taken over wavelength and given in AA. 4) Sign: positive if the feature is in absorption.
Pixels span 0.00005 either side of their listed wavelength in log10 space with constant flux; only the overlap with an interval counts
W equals 0.7 AA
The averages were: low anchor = 37.4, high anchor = 34.2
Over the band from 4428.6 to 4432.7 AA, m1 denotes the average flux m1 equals 38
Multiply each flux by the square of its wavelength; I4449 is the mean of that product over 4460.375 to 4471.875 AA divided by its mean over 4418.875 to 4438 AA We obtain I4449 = 0.94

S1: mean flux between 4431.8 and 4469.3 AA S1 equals 34.8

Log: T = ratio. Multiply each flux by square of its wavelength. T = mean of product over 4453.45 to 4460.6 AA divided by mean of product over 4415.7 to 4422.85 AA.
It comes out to 1.0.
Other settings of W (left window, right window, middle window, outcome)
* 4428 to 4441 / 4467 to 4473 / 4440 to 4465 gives 0.56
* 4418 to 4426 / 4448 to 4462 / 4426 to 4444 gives -0.48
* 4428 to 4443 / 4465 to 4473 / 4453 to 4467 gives 0.10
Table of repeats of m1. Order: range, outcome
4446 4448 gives 34.4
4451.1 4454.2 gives 34.4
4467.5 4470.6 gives 32.1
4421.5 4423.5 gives 35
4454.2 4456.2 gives 33.4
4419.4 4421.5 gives 36.3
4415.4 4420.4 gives 34.9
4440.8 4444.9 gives 34.1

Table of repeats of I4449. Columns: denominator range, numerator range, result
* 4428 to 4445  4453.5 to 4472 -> 0.95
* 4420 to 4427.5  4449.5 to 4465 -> 0.95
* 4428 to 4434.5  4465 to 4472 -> 0.90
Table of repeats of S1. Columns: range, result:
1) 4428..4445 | 36.1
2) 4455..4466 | 34.5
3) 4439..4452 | 34.5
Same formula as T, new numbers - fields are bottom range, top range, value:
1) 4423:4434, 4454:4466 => 0.92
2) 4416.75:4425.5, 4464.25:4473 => 0.95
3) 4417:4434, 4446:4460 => 0.94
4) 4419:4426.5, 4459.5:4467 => 0.97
